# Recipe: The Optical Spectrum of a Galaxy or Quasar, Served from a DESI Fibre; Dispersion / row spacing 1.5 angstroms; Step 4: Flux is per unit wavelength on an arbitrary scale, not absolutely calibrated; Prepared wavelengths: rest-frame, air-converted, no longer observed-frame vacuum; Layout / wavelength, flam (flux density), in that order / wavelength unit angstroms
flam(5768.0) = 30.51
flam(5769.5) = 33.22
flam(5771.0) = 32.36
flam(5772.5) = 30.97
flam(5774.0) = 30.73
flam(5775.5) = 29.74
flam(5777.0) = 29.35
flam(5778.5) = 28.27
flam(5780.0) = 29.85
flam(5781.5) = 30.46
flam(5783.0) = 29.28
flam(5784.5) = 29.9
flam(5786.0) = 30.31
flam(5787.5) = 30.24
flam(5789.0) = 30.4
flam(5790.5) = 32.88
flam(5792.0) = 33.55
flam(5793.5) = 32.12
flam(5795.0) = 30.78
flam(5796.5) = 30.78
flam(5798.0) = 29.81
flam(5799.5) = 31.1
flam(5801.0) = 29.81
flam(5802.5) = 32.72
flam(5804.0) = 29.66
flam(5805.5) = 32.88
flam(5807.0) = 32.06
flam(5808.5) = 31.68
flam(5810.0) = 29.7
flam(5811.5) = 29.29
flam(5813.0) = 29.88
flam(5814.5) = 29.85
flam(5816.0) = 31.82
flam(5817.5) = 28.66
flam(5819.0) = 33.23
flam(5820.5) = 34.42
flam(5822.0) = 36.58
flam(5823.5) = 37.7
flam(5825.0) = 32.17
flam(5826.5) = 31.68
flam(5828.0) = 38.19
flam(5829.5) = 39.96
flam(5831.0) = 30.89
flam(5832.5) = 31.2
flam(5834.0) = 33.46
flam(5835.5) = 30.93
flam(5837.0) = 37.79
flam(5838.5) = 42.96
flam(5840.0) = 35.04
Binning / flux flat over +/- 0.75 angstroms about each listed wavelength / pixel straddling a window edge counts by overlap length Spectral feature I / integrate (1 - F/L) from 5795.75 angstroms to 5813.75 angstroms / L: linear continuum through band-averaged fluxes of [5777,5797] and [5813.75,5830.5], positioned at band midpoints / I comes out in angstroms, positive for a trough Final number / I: 0.9 angstroms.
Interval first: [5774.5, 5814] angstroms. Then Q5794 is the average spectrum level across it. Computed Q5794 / 30.6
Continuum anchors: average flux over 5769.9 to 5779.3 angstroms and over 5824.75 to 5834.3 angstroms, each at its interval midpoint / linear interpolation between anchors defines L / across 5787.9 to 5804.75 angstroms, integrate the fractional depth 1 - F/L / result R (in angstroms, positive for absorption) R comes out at 0.3 angstroms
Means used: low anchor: 30.3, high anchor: 34.1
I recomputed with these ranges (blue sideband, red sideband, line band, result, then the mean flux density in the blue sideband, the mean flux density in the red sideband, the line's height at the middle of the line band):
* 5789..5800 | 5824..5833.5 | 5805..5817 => 0.71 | 31.5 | 34.1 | 32.8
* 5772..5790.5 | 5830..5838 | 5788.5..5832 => -0.43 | 30.1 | 33.4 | 31.9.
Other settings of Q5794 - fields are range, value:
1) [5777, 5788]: 29.7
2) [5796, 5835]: 32.3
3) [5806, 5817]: 30.6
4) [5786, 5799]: 31.3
